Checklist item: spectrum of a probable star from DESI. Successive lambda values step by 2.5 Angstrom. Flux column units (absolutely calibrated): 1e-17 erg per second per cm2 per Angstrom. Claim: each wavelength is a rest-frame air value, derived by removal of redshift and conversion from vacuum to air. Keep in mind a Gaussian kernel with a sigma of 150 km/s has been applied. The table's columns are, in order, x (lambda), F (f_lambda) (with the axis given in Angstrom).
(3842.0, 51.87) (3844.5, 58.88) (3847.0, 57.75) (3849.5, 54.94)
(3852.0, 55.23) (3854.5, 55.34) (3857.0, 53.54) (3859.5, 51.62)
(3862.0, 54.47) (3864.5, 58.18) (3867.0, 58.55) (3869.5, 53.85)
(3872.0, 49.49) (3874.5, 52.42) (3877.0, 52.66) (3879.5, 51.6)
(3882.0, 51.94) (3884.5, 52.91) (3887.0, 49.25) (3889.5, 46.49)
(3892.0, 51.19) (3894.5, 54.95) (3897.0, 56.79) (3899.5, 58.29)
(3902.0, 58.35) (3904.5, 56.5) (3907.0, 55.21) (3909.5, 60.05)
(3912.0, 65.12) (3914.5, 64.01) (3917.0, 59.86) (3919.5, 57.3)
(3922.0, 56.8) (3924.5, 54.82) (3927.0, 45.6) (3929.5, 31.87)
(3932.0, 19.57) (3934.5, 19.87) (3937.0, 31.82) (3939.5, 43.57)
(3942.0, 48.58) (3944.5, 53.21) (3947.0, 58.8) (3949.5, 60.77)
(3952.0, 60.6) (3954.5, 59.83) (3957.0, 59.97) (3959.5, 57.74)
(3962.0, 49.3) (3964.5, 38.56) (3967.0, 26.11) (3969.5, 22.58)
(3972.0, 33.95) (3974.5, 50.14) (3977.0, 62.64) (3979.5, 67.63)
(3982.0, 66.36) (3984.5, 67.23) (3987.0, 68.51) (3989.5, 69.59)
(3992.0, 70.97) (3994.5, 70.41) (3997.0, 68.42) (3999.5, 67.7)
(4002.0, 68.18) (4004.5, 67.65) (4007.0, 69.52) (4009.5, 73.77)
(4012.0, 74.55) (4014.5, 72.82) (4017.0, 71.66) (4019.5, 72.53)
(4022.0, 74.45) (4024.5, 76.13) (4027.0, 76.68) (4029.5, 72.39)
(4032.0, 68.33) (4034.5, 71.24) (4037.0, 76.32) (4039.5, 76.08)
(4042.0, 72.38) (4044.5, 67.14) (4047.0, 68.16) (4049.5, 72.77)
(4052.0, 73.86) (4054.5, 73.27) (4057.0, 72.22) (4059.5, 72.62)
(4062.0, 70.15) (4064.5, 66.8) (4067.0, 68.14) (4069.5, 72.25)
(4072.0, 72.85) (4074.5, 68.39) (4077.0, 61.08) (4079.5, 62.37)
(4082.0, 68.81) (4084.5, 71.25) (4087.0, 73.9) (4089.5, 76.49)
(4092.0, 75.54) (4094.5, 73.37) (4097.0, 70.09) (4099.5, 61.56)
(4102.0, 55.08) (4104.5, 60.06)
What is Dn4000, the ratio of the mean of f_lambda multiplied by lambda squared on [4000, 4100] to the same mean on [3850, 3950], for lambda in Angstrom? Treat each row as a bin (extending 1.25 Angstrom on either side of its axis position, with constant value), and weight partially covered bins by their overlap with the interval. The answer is 1.49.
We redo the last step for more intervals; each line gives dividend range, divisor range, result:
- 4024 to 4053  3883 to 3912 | 1.42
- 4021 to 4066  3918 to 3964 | 1.58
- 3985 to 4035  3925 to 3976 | 1.67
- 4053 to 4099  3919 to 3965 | 1.57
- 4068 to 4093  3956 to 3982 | 1.56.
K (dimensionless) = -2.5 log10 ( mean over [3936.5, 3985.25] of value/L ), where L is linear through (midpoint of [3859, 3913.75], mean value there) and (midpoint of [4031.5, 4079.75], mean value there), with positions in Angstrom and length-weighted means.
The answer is 0.20 mag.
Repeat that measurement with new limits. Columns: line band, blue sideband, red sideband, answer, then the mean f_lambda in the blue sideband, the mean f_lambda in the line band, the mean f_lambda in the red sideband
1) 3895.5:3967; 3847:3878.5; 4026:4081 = 0.175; 54.3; 51.1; 70.7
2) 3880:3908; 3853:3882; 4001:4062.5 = 0.059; 53.7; 53.7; 72.2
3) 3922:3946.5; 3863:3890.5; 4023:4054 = 0.427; 52.6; 40.3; 72.7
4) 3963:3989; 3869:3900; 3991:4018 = 0.290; 52.3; 50.9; 70.5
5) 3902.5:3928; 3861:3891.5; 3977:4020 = 0.006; 52.6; 57.7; 69.6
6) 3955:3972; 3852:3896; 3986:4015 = 0.459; 52.9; 42.5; 70.1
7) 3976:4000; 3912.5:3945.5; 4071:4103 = -0.247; 45.5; 68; 68.6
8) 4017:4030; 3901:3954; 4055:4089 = -0.175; 50.7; 74.3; 69.5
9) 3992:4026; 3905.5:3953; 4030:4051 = -0.094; 49.8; 71.4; 71.6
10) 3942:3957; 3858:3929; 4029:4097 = 0.040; 54.7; 57.9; 71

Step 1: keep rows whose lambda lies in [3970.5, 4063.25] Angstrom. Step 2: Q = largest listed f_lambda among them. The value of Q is 76.68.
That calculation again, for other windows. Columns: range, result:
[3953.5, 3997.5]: 70.97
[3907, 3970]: 65.12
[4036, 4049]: 76.32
